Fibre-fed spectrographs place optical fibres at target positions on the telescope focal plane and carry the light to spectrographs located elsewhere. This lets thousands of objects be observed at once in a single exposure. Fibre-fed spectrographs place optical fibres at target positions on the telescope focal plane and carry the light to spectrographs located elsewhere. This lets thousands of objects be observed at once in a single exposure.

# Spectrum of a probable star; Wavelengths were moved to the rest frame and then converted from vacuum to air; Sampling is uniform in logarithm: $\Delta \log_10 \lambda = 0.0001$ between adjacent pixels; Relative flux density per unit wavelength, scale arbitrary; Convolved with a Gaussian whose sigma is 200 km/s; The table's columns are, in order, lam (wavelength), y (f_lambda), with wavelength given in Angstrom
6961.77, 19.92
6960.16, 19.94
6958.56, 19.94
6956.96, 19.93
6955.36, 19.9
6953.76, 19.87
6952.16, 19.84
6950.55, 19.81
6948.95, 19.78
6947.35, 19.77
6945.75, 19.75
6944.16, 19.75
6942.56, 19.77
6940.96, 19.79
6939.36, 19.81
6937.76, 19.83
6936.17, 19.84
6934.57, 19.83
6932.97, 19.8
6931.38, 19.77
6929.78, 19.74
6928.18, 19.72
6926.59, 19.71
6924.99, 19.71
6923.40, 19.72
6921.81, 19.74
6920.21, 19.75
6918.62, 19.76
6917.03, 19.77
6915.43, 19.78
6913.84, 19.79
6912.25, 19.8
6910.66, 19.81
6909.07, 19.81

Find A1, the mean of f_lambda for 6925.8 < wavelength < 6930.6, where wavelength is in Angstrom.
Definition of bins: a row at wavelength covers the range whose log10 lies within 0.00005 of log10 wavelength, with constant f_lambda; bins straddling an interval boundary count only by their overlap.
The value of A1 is 19.7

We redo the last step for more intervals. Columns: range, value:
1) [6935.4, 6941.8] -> 19.8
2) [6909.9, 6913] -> 19.8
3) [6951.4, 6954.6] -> 19.9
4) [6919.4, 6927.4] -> 19.7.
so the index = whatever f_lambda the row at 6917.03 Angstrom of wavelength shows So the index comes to 19.77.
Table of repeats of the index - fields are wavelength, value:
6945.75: 19.75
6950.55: 19.81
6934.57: 19.83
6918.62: 19.76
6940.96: 19.79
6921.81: 19.74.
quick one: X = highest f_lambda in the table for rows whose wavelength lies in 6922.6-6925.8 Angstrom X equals 19.72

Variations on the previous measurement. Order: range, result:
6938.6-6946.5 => 19.81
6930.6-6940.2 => 19.84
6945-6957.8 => 19.93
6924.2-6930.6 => 19.74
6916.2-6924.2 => 19.77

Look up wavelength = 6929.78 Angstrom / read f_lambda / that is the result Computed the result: 19.74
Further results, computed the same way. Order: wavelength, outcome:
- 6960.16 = 19.94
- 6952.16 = 19.84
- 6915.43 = 19.78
